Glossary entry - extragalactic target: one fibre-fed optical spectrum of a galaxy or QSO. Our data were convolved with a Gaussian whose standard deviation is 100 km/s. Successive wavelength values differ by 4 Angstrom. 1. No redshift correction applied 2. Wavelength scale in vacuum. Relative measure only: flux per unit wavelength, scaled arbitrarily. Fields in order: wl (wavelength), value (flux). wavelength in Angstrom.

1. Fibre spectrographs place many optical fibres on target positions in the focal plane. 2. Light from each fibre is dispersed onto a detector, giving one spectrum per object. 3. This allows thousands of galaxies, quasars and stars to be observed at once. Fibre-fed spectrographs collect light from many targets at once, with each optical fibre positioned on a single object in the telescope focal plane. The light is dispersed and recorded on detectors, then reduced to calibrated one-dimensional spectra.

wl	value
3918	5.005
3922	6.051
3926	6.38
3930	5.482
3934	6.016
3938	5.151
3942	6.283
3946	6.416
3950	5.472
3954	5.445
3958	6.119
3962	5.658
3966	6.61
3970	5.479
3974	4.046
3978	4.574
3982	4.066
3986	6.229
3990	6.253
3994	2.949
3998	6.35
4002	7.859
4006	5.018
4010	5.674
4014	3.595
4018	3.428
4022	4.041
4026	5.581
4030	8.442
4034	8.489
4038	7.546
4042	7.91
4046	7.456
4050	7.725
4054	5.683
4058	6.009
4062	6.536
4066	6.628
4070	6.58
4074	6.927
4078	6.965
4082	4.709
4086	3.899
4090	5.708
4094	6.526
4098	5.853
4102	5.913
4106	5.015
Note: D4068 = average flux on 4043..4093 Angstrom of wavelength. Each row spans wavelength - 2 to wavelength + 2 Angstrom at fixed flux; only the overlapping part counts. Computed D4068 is 6.27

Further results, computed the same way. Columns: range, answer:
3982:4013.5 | 5.55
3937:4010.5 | 5.56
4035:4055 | 7.4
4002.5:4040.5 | 5.87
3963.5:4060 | 5.87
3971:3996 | 4.72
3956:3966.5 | 6.06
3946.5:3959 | 5.73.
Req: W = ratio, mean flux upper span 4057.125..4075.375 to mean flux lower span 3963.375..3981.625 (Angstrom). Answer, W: 1.3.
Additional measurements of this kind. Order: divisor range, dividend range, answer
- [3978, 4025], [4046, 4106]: 1.22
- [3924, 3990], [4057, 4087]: 1.09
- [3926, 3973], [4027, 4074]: 1.23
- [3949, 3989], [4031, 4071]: 1.32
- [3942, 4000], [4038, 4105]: 1.16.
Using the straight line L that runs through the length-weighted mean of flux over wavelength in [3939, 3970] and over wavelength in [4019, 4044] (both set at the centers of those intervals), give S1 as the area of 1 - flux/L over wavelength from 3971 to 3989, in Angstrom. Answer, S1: 4.0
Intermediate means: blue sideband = 5.94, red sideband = 6.86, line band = 4.86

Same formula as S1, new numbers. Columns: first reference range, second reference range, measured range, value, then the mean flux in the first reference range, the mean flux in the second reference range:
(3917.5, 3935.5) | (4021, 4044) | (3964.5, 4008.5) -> 7.9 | 5.85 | 7.13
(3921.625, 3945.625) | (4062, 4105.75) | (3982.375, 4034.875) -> 3.2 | 5.92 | 5.96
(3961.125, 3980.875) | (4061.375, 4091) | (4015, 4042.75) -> -3.3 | 5.2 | 5.98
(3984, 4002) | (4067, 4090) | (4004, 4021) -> 4.0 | 5.71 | 5.84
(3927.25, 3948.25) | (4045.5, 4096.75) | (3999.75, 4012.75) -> 0.0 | 5.88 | 6.22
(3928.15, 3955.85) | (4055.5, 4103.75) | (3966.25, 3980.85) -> 2.3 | 5.76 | 6.02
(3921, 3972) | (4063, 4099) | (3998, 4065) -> -4.1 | 5.89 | 6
